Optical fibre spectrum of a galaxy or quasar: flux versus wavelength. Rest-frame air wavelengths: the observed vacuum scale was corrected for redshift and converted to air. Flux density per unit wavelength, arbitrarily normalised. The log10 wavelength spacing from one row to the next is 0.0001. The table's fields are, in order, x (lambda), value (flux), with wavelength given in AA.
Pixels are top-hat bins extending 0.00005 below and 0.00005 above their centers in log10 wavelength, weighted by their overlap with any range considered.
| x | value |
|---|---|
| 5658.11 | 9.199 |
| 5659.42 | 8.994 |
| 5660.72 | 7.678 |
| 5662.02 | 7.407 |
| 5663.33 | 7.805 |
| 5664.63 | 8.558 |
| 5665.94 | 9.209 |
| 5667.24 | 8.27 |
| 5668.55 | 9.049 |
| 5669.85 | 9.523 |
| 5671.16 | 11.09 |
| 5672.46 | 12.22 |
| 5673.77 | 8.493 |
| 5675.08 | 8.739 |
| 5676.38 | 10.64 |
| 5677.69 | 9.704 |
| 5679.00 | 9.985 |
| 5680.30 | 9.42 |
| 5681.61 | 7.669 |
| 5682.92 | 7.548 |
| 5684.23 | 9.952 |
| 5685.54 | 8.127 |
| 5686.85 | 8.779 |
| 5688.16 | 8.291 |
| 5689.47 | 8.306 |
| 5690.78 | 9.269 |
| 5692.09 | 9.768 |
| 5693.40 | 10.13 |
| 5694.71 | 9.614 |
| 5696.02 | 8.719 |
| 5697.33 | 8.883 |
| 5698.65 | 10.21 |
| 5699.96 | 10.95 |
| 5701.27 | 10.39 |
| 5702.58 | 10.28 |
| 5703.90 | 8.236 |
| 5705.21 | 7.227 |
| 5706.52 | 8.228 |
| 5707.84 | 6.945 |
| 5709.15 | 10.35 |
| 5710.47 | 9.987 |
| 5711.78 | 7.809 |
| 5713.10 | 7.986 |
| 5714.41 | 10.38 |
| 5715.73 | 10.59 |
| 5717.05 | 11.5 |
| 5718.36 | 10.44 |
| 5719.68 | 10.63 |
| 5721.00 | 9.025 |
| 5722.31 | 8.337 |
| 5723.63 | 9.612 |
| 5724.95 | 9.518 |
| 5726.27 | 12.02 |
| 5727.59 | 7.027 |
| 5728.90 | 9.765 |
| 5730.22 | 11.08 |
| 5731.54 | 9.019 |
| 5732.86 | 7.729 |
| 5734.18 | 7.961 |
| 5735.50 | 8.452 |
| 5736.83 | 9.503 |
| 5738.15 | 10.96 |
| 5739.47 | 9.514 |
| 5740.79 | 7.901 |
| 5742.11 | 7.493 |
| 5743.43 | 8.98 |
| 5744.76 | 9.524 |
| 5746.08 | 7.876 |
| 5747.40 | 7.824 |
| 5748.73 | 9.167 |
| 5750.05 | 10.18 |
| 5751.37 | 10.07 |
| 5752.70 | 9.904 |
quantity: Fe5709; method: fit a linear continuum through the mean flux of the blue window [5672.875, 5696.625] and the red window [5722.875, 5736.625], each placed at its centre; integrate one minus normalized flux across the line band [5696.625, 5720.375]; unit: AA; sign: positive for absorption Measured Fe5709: -0.9 AA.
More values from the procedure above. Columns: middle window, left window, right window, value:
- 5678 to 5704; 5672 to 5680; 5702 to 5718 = 0.8 AA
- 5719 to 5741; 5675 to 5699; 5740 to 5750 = -1.6 AA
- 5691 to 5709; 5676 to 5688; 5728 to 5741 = -0.3 AA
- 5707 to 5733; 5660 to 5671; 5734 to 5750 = -2.2 AA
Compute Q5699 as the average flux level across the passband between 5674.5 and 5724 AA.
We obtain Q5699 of 9.28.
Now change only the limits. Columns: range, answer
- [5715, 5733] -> 9.8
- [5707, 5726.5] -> 9.61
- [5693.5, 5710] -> 9.21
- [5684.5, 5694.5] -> 9.02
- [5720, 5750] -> 9.06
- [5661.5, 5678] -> 9.29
